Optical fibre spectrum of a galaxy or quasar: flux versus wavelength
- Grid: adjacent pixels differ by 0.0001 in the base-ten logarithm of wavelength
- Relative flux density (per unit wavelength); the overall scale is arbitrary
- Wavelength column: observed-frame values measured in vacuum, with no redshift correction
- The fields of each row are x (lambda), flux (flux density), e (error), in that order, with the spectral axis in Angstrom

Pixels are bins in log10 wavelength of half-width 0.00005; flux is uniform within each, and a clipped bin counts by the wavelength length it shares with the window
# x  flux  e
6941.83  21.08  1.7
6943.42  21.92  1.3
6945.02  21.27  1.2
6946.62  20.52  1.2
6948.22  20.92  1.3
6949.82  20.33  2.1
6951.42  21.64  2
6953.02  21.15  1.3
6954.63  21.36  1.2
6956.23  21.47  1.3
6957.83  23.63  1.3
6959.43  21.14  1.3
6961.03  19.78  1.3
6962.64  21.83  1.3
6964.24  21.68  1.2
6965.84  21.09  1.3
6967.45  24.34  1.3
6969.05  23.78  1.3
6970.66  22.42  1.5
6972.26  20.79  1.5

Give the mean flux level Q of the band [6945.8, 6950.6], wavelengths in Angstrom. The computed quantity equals 20.6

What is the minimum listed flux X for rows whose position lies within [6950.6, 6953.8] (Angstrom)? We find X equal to 21.15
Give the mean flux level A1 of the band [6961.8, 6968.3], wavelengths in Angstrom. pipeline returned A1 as 22.2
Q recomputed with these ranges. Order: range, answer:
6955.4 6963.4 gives 21.6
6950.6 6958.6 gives 21.8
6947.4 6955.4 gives 21.1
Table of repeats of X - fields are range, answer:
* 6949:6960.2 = 20.33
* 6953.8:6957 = 21.36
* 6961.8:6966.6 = 21.09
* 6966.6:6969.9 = 23.78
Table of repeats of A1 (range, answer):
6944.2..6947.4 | 20.9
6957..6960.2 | 22.4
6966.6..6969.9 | 24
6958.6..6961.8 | 20.5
